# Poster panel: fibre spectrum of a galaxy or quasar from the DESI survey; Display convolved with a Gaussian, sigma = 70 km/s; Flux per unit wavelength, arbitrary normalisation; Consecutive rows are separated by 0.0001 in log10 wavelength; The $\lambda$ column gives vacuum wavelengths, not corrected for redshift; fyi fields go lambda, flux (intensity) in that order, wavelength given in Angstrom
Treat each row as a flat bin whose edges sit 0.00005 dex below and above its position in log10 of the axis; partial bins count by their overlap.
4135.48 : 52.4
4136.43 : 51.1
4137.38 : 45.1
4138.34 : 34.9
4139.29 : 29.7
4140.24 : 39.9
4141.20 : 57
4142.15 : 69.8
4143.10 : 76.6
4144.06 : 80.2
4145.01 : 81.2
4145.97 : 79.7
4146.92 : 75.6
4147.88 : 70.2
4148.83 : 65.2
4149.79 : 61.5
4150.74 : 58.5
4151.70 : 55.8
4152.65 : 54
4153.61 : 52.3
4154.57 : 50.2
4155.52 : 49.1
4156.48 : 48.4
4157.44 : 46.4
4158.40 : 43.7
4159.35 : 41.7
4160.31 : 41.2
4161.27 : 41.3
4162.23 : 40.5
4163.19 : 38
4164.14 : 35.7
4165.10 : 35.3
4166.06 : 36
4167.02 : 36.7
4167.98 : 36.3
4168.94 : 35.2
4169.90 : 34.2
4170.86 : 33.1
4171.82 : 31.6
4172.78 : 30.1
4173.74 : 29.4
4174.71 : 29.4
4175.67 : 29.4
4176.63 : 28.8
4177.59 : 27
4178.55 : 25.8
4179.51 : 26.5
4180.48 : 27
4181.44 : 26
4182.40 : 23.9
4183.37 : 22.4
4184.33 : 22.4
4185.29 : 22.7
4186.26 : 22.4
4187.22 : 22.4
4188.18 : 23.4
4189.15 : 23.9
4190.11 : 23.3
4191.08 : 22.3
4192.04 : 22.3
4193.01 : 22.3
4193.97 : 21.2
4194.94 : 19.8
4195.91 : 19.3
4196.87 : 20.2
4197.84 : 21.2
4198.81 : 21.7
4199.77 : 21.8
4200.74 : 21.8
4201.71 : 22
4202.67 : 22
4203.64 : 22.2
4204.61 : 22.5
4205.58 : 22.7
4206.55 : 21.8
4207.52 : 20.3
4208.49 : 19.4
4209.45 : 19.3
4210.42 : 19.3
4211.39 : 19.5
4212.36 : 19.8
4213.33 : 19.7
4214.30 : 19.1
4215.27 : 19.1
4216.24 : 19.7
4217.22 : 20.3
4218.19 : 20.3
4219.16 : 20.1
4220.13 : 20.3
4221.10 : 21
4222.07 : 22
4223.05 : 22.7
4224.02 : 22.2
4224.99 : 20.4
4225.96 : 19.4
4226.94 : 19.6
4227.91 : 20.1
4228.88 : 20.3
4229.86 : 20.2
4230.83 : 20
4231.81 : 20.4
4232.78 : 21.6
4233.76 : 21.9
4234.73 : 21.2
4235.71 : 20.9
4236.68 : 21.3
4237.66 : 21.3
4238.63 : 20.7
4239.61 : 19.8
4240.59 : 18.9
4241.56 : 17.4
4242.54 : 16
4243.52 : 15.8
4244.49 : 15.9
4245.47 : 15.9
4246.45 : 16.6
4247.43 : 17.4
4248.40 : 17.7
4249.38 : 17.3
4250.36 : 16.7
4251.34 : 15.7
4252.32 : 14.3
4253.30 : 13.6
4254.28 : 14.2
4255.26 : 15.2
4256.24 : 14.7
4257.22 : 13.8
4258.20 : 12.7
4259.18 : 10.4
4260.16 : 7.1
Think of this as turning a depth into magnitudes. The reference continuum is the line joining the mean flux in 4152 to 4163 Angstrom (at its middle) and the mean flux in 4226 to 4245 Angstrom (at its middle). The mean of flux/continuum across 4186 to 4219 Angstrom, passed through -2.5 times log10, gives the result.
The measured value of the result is 0.41 mag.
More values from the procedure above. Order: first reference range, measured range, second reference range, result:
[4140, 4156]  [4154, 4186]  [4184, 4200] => 0.25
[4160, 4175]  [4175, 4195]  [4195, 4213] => 0.17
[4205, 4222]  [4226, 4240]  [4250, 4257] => -0.18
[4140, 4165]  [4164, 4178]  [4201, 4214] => 0.33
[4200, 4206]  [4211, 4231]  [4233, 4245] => 0.02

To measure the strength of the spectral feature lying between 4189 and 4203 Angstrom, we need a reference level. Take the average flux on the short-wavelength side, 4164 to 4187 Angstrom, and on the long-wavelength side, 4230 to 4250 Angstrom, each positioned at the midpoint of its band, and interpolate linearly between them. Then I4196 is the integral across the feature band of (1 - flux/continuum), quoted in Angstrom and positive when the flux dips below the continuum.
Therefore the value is 2.4 Angstrom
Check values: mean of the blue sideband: 29.3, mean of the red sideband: 18.9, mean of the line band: 21.6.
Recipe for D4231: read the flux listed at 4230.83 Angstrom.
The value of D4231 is 20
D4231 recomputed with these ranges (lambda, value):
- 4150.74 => 58.5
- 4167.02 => 36.7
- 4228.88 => 20.3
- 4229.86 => 20.2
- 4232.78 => 21.6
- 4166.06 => 36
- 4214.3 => 19.1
